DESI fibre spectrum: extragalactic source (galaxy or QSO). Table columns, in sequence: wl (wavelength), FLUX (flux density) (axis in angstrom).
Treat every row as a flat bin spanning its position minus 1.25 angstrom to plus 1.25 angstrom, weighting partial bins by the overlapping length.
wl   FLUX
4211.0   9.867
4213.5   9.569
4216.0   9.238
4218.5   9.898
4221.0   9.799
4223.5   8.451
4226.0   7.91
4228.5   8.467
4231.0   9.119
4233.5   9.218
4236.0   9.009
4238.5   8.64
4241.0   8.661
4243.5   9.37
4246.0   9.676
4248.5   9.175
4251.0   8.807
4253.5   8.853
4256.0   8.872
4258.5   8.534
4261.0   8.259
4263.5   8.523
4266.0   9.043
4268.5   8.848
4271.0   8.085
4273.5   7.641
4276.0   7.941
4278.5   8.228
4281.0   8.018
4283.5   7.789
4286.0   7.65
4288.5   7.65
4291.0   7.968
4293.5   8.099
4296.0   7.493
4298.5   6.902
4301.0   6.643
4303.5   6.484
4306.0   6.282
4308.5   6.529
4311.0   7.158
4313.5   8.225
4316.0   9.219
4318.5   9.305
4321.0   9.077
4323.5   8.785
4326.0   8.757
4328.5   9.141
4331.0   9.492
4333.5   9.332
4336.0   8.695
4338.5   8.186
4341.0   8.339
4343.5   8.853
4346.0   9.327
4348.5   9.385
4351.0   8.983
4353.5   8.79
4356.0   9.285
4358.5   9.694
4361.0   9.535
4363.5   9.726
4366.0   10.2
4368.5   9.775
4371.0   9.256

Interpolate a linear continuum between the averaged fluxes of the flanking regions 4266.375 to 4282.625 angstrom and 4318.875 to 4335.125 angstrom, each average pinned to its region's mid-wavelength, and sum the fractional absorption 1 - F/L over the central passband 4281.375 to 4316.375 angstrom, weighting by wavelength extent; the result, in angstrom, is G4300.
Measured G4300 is 4.8 angstrom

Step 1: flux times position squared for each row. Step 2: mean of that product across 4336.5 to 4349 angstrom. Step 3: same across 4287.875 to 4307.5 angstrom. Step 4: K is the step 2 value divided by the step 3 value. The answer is 1.25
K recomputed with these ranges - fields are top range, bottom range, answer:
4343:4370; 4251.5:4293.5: 1.19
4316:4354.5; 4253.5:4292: 1.12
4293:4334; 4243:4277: 0.95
